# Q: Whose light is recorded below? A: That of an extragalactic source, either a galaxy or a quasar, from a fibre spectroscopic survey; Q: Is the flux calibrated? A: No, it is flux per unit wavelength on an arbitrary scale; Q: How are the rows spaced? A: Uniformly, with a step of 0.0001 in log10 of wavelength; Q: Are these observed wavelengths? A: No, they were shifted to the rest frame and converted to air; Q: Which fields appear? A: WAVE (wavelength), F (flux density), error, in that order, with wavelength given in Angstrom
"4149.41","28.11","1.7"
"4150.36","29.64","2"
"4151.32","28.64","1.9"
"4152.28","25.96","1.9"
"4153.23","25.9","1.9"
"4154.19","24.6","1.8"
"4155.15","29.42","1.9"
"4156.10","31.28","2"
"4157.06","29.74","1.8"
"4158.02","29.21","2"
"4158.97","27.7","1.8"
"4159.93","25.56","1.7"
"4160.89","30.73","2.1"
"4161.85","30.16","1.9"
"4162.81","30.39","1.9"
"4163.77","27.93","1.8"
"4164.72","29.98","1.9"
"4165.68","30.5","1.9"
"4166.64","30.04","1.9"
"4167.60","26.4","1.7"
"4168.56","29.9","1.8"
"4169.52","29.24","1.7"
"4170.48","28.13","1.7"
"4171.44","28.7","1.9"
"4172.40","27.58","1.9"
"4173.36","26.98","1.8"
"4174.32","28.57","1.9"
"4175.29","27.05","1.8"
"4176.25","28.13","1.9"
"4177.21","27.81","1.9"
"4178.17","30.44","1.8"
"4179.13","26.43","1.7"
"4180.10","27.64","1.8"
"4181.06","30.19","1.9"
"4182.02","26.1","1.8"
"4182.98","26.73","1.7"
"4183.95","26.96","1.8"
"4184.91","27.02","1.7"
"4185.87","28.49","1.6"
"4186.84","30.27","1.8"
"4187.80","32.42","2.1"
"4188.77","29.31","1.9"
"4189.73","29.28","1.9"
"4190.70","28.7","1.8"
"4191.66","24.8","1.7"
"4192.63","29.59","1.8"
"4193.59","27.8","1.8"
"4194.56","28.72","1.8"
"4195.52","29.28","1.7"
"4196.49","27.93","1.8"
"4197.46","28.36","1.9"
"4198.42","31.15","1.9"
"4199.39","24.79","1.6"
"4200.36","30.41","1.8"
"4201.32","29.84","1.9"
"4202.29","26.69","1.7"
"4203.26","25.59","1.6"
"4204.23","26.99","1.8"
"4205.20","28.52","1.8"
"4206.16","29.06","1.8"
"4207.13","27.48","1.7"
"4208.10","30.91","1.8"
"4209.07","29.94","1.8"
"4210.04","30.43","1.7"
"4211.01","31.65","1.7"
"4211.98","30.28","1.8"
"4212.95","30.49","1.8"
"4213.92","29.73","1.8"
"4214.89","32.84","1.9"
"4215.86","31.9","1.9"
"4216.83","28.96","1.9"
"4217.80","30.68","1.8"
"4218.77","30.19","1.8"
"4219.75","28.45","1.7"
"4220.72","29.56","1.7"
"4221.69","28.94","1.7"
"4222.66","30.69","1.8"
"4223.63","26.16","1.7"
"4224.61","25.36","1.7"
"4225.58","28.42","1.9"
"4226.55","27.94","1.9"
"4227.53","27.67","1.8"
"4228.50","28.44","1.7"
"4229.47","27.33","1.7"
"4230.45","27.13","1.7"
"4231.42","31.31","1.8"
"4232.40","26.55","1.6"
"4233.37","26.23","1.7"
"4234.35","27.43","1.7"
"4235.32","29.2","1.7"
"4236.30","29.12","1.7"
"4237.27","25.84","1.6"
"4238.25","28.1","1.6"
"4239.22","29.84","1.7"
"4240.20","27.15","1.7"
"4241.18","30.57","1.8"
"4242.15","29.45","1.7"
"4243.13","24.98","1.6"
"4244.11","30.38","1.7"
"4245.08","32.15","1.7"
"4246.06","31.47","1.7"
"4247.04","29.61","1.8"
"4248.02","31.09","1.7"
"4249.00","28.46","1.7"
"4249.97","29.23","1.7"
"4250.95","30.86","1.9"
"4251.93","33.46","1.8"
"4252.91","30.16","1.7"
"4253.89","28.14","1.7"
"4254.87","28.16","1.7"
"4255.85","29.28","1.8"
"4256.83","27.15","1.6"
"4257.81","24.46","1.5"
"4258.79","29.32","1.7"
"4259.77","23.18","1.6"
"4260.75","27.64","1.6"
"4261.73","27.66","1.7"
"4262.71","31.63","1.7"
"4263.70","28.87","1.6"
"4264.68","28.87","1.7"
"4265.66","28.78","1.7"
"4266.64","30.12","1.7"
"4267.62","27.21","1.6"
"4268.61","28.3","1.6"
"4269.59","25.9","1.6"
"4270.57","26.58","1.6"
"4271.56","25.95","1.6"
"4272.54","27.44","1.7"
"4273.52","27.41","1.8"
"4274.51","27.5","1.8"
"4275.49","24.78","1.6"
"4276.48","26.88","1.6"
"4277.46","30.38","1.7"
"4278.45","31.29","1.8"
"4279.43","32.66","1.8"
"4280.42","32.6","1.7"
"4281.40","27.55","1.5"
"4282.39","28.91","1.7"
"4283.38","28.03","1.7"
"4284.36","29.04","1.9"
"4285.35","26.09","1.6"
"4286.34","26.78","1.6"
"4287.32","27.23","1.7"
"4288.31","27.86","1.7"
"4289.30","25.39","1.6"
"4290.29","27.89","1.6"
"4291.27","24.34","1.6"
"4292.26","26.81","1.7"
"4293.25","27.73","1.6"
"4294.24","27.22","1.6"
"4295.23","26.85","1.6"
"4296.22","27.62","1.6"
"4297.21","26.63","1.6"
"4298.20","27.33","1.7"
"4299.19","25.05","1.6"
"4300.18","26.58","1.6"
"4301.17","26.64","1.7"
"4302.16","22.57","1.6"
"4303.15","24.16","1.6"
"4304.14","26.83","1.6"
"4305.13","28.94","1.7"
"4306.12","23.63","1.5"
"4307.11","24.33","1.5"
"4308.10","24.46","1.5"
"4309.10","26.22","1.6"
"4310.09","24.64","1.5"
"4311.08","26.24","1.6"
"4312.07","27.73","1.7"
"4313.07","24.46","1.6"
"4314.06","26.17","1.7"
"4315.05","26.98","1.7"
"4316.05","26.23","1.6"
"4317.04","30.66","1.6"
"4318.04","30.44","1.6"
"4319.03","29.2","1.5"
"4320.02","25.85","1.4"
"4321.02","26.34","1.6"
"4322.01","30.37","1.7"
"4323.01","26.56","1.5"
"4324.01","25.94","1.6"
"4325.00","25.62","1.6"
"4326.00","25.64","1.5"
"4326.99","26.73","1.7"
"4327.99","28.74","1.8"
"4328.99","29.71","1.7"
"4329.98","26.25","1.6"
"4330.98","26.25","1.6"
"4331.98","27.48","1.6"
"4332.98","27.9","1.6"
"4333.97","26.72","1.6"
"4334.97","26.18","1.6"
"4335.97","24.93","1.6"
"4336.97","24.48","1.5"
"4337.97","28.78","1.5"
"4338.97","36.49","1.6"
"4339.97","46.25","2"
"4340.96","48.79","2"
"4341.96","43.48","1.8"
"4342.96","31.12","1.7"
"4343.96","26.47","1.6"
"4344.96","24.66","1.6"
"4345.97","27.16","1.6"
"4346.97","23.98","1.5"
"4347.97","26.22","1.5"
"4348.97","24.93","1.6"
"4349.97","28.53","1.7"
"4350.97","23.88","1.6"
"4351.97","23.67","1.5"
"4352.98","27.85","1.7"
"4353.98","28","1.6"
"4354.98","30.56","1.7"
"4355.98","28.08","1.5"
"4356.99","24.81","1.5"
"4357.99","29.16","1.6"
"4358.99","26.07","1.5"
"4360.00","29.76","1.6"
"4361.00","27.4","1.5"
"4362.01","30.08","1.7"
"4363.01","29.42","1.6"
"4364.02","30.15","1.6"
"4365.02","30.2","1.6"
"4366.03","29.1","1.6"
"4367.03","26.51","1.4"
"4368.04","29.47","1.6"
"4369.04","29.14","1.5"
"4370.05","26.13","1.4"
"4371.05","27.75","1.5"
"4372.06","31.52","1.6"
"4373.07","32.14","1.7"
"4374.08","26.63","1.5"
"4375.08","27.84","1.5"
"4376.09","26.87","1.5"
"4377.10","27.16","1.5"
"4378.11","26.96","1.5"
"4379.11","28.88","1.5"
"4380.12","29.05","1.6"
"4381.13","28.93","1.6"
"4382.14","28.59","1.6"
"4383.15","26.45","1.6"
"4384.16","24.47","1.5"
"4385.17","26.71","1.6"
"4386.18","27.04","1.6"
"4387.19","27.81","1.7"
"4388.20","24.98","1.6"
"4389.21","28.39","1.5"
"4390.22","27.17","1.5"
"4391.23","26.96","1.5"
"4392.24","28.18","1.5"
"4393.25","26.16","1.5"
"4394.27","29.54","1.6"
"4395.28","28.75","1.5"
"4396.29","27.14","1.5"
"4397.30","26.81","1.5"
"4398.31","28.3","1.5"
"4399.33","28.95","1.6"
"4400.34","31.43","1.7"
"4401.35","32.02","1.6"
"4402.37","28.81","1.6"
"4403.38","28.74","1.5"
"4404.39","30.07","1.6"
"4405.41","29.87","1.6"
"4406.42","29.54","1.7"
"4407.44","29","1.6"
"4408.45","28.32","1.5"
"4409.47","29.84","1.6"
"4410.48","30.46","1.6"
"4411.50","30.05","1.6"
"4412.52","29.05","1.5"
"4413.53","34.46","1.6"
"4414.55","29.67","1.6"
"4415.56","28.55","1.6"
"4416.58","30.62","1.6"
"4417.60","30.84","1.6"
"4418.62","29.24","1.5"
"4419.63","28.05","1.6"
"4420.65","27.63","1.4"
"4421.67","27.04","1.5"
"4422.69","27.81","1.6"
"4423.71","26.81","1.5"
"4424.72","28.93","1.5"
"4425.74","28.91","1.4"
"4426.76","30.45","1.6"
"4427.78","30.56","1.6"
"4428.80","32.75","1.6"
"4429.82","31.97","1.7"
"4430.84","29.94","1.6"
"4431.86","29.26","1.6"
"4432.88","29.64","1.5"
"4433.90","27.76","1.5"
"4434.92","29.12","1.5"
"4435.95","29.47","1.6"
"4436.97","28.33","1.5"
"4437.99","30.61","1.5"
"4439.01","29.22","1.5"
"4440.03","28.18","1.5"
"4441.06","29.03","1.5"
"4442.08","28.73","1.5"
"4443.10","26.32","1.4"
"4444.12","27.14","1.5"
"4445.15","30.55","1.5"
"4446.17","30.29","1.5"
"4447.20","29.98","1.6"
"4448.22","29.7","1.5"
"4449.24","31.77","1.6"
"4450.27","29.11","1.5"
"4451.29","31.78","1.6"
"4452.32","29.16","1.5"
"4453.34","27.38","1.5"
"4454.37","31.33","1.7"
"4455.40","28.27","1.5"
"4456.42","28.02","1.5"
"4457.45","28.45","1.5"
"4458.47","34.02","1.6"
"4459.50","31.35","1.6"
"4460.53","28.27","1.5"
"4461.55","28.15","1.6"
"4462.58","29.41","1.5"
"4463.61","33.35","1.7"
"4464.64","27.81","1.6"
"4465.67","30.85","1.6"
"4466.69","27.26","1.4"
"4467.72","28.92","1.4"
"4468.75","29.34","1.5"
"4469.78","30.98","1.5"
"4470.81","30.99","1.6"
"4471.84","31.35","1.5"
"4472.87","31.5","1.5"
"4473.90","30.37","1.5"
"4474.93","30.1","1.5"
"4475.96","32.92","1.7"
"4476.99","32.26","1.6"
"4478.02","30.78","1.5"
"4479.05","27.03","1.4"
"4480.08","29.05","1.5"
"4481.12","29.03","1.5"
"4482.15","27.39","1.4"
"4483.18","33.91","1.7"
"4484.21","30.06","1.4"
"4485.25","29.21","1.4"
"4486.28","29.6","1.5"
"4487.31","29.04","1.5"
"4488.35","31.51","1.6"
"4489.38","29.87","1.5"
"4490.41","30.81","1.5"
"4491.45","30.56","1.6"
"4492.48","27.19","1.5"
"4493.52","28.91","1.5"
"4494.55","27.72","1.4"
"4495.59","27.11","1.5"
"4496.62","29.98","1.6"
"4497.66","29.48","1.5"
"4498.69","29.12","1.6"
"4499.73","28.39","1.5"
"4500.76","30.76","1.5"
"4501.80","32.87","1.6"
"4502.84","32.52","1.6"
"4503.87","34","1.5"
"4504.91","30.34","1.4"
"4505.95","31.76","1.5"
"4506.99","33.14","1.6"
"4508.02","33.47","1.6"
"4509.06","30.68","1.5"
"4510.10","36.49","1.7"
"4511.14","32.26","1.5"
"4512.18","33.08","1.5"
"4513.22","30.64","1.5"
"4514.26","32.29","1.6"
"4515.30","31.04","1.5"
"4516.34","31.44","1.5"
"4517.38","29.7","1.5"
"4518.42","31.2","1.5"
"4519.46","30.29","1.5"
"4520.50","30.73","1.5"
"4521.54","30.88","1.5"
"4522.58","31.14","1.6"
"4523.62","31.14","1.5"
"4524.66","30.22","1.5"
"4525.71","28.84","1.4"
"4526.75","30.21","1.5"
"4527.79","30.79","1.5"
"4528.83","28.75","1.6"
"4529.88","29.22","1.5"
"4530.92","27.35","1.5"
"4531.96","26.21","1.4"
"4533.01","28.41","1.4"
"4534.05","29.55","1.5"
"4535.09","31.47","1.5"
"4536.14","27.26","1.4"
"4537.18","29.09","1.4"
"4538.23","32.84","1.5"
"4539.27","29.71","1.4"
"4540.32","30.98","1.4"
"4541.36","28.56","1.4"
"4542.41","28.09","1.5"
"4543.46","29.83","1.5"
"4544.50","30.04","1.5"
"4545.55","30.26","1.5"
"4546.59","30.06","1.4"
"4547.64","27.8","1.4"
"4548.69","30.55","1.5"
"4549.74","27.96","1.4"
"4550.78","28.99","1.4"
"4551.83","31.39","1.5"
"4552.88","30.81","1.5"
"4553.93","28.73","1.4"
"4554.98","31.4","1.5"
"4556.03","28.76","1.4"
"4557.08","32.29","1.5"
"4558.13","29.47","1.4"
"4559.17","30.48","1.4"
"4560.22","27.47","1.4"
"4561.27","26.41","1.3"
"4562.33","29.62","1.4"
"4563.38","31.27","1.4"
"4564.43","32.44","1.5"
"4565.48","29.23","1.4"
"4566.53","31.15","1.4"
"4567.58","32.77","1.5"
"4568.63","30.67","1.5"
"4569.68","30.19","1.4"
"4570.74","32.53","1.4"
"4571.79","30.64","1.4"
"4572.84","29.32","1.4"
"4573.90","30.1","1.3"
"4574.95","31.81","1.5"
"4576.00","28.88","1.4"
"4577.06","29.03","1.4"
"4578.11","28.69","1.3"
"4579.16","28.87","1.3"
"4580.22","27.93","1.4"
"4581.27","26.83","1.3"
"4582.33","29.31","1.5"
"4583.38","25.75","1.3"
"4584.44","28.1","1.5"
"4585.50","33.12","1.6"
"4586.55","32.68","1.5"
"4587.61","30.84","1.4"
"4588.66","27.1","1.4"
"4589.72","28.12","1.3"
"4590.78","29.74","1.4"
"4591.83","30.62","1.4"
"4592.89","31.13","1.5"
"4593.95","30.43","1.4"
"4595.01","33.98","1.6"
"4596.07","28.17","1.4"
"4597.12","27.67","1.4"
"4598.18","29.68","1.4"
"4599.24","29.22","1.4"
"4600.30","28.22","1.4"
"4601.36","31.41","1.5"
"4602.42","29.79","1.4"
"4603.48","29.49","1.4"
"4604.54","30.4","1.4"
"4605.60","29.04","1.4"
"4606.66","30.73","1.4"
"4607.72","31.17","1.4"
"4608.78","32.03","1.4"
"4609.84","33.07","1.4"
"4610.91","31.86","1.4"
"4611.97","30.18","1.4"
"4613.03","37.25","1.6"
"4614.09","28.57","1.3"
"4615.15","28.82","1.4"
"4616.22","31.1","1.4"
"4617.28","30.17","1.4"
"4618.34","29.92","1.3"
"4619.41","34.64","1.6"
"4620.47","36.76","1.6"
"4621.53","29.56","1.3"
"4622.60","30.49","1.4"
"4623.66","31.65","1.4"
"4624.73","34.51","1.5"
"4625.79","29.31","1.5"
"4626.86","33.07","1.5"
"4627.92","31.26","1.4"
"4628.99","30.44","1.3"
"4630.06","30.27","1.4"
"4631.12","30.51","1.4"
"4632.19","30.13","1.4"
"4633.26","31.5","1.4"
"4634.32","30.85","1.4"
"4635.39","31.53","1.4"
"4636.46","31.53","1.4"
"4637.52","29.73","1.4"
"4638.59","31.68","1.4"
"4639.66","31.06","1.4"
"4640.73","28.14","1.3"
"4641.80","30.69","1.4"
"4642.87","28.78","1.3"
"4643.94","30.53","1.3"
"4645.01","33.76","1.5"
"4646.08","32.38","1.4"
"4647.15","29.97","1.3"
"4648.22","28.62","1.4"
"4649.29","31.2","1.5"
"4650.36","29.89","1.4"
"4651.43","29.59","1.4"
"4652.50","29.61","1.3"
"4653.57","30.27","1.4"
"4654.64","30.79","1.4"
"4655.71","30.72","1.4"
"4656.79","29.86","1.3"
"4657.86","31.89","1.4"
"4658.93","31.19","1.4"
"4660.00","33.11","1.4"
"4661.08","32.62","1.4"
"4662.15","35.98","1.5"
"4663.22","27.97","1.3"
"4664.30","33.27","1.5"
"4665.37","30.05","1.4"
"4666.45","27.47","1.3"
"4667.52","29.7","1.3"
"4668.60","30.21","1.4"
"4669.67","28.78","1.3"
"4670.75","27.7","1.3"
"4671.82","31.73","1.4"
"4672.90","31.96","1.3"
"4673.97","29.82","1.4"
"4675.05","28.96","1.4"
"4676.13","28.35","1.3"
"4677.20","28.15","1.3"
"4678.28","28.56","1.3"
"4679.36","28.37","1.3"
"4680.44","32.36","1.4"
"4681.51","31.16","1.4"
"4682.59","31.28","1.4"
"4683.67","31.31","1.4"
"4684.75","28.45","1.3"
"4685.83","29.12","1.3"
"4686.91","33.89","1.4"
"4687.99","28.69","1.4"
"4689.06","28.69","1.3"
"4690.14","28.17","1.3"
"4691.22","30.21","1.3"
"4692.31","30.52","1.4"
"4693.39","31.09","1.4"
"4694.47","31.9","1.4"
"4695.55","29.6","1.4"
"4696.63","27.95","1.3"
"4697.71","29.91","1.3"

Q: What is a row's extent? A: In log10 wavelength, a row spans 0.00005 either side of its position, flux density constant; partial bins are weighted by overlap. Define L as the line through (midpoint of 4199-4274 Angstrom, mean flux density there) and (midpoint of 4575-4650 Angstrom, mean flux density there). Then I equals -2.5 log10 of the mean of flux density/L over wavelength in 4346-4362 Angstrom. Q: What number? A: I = 0.09 mag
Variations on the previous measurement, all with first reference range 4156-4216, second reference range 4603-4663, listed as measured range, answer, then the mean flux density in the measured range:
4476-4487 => 0.01 mag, 30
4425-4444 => 0.03 mag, 29.4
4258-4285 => 0.04 mag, 28.3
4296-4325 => 0.12 mag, 26.5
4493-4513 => -0.02 mag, 31.2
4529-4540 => 0.05 mag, 29.1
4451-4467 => 0.02 mag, 29.7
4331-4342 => -0.09 mag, 32.1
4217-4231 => 0.02 mag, 28.4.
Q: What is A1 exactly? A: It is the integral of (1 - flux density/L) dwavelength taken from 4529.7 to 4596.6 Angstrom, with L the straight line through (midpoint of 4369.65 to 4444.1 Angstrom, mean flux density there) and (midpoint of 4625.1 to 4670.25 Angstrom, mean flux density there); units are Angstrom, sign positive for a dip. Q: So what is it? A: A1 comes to 0.7 Angstrom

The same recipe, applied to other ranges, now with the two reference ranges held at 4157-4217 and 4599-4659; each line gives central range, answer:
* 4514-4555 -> 0.81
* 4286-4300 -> 1.21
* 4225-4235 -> 0.40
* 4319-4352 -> 0.84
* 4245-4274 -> 0.57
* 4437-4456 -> 0.44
